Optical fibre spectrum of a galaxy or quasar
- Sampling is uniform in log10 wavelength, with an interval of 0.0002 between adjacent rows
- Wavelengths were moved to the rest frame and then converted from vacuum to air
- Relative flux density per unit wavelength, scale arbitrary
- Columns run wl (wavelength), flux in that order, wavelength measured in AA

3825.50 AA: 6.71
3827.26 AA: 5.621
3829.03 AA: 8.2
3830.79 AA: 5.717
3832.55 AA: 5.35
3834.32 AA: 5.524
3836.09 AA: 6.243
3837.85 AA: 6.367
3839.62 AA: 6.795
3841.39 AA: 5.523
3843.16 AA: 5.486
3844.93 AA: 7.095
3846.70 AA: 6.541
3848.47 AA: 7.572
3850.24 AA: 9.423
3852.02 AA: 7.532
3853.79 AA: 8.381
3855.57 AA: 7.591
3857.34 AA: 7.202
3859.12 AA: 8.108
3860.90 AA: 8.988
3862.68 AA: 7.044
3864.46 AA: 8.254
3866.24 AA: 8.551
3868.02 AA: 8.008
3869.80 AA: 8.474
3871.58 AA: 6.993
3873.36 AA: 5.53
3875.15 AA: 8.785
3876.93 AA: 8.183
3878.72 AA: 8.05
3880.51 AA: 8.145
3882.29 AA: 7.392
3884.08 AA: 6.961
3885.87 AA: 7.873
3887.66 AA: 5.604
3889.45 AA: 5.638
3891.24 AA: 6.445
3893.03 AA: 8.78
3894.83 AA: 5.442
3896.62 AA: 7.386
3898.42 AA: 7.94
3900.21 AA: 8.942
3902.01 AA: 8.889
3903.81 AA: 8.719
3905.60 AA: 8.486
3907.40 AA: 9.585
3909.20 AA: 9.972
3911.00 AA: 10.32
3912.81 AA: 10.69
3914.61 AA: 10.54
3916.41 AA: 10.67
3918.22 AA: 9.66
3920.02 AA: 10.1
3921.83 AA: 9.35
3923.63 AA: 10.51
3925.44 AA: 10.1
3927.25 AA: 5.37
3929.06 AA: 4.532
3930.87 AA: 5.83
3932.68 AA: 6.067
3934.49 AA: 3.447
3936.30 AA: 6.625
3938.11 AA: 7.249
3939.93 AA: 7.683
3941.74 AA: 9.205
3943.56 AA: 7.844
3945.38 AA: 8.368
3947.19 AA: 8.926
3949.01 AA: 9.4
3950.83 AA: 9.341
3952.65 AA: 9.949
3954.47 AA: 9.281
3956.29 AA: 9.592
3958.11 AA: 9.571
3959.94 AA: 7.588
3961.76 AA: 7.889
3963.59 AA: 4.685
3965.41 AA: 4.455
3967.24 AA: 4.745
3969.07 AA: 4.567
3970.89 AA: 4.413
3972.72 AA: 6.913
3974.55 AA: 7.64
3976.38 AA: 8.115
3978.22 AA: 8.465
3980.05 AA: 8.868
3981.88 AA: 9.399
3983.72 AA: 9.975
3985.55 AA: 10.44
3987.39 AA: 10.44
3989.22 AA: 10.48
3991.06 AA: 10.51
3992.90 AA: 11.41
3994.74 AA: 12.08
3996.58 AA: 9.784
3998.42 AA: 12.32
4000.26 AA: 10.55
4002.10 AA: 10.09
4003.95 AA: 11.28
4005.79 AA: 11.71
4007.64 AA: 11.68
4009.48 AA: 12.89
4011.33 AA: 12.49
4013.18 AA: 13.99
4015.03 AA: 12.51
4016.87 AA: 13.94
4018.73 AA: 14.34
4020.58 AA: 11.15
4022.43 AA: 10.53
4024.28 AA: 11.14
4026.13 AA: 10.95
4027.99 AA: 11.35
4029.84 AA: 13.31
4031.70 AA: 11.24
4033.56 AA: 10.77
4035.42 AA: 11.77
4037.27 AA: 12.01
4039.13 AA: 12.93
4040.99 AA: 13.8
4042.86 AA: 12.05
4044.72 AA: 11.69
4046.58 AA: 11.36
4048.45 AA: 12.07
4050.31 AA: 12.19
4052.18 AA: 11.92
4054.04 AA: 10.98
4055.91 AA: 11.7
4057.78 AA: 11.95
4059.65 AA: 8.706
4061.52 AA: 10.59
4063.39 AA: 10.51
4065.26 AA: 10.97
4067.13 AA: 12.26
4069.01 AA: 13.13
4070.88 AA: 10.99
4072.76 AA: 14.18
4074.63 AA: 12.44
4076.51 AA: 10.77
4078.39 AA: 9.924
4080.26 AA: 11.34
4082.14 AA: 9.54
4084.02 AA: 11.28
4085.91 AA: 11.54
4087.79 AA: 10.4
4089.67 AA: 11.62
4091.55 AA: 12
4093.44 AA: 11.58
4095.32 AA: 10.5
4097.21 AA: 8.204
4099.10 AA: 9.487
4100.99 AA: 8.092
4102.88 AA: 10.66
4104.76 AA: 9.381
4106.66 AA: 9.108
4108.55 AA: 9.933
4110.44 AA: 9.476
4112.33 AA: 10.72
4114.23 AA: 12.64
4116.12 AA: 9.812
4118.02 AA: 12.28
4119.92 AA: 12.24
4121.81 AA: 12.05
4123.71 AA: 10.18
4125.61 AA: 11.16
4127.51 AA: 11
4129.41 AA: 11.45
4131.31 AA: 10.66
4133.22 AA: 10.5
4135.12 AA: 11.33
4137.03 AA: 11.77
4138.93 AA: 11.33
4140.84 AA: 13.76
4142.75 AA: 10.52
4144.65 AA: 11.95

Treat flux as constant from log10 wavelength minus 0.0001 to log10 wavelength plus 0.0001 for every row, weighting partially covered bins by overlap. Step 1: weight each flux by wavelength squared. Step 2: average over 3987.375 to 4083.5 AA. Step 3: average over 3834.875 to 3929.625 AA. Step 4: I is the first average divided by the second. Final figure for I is 1.58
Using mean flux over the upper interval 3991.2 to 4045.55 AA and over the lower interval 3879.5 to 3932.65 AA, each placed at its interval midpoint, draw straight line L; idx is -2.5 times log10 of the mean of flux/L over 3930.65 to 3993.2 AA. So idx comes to 0.25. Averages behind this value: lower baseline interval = 8.24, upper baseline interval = 11.9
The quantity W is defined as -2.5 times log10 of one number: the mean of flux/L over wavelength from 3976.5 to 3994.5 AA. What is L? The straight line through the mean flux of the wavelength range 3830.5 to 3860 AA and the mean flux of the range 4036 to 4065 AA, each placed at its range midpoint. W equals 0.01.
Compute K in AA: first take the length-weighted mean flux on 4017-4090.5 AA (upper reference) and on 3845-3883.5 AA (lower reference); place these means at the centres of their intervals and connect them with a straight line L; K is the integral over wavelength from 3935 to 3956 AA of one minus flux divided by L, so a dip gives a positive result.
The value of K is 2.2 AA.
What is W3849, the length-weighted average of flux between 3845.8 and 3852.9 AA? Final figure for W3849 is 7.77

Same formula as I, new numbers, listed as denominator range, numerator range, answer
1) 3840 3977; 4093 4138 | 1.51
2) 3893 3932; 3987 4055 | 1.43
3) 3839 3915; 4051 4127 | 1.54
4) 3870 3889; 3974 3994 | 1.39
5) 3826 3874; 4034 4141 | 1.77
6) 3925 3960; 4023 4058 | 1.60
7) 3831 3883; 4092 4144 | 1.67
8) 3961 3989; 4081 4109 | 1.45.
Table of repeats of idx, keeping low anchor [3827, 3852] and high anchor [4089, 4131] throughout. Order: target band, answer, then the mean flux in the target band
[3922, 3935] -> 0.162 mag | 6.8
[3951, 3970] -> 0.146 mag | 7.31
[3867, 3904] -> -0.036 mag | 7.51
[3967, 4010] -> -0.087 mag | 9.58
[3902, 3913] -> -0.241 mag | 9.5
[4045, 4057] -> -0.200 mag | 11.7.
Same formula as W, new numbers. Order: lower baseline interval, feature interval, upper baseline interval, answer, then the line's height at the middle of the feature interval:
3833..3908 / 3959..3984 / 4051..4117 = 0.30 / 9.05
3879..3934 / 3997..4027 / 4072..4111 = -0.25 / 9.52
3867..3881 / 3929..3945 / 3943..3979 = 0.15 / 7.63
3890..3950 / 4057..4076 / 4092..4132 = -0.16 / 9.99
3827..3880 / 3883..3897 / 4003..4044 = 0.23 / 8.32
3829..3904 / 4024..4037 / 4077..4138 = -0.20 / 9.61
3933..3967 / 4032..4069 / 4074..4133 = -0.20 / 9.67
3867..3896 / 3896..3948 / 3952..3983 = -0.14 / 7.34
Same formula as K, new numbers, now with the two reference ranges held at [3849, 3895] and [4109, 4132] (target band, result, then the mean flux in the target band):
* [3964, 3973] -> 4.1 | 4.87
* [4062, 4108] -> -0.9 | 10.8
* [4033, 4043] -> -2.3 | 12.3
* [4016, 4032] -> -3.7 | 12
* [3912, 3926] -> -3.2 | 10.2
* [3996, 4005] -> -1.4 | 10.9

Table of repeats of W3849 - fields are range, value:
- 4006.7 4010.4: 12.3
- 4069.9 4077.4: 12.1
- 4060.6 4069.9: 11.5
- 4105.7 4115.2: 10.4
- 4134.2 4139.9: 11.5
